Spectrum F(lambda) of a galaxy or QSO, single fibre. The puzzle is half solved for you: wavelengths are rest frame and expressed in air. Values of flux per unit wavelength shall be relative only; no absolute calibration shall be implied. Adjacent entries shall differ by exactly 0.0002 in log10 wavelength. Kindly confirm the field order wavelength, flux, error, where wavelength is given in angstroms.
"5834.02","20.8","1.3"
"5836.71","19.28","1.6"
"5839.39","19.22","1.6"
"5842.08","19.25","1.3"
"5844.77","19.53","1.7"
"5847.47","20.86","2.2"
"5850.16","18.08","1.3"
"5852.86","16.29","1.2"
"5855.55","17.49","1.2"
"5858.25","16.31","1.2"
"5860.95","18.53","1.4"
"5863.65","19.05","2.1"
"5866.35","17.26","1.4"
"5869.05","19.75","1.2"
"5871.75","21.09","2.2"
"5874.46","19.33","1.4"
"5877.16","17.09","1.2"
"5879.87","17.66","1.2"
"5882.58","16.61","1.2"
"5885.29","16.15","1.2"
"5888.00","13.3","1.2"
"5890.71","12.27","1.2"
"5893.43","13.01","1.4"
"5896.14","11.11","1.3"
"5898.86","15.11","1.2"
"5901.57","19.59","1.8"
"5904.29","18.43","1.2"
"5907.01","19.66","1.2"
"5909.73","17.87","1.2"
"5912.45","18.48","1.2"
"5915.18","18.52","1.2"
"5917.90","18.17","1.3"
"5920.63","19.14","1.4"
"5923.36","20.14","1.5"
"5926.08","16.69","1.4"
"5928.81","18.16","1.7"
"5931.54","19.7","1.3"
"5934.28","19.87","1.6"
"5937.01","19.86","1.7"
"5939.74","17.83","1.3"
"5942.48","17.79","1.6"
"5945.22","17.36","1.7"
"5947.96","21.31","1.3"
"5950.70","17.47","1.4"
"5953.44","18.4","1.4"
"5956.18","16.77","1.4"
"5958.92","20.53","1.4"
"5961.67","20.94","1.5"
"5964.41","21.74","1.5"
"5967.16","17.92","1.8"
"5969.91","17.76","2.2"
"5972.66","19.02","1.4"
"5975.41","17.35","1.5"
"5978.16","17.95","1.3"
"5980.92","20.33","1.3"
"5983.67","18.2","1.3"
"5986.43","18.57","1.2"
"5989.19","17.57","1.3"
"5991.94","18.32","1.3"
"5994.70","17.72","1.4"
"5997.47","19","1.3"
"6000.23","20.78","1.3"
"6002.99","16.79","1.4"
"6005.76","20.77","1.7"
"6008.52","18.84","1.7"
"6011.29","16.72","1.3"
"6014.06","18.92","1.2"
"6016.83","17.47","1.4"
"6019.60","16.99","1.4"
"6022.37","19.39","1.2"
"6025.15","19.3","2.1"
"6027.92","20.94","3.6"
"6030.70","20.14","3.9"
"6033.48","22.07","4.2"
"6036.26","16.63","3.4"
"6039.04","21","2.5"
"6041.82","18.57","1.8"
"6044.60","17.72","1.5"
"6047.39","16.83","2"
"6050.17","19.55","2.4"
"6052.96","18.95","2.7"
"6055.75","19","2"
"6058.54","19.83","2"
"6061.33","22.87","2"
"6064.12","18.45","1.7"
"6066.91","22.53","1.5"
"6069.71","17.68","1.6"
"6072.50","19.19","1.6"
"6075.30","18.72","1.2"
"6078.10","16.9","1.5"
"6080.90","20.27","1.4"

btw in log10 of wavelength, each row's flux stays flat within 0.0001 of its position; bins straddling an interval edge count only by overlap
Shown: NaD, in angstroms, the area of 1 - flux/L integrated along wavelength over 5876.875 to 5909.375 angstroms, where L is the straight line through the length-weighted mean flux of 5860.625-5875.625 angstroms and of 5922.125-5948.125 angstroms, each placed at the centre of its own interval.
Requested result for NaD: 5.4 angstroms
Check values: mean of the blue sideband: 19.2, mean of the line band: 15.9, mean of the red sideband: 18.8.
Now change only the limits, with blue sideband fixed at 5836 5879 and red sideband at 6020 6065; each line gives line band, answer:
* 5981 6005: 0.8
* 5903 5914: 0.1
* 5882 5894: 2.9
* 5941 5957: 0.7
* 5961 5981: 0.1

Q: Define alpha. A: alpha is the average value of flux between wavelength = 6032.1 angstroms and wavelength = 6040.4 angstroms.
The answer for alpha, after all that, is 19.9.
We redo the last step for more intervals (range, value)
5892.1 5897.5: 12.1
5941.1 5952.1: 18.5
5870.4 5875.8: 20.2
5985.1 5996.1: 18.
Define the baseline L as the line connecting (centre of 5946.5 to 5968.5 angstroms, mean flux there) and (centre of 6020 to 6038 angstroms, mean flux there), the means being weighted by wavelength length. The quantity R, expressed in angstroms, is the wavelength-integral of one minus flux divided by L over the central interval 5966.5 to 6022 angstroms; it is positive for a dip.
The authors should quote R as 3.21 angstroms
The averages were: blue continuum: 19.4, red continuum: 19.6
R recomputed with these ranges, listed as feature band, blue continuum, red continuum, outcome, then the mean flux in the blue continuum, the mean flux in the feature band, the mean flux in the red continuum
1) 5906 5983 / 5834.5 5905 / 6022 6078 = -2.42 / 17.4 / 18.8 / 19.4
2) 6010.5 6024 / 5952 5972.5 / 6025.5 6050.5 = 0.88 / 19.1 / 18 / 19.3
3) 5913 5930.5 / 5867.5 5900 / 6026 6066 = -1.70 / 16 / 18.5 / 19.5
